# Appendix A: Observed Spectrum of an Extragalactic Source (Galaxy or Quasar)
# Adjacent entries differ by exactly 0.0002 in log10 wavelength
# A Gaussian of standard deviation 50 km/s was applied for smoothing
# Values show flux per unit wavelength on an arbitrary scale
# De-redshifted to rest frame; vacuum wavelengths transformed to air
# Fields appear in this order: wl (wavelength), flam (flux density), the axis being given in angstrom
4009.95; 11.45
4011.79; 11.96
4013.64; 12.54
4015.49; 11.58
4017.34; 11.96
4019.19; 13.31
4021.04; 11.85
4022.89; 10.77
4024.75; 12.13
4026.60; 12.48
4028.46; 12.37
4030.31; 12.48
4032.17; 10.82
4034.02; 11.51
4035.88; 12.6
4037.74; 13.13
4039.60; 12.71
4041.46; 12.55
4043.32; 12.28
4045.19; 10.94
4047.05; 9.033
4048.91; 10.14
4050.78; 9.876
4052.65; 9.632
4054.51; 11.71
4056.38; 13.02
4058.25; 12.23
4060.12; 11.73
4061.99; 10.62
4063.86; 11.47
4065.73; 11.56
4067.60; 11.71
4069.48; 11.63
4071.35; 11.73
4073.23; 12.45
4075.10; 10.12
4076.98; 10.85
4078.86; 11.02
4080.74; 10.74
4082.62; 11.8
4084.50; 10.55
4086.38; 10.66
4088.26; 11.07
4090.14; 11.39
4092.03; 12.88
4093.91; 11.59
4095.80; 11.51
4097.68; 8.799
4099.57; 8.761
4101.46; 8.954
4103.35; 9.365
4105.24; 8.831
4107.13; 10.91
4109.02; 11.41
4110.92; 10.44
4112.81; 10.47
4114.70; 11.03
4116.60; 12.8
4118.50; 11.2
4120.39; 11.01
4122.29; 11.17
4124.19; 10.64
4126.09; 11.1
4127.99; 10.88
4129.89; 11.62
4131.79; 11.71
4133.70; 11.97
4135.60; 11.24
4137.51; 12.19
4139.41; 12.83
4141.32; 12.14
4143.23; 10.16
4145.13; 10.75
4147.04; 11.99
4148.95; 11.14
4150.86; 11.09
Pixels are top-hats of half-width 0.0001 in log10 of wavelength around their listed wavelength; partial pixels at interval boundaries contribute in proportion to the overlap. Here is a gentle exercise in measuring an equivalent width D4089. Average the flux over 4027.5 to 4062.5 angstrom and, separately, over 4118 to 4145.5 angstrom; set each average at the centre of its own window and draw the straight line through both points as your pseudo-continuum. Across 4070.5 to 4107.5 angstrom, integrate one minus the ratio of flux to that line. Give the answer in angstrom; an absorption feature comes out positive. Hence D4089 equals 2.53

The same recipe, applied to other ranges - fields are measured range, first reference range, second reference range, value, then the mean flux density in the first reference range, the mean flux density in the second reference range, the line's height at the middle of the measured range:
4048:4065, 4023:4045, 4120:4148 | 1.2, 12.2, 11.4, 12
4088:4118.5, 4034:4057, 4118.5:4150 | 2.1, 11.4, 11.4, 11.4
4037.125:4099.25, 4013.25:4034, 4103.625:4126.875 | 1.0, 12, 10.9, 11.4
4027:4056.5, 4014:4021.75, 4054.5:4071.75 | 1.1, 12.2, 11.7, 12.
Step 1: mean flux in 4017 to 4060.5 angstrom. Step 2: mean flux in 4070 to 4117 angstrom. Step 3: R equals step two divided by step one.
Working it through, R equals 0.92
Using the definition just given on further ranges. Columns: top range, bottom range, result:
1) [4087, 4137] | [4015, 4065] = 0.93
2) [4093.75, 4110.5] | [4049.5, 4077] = 0.88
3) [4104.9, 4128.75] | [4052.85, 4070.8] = 0.94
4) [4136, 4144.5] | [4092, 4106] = 1.18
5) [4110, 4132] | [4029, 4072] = 0.97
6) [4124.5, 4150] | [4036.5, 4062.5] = 1.01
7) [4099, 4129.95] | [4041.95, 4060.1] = 0.96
